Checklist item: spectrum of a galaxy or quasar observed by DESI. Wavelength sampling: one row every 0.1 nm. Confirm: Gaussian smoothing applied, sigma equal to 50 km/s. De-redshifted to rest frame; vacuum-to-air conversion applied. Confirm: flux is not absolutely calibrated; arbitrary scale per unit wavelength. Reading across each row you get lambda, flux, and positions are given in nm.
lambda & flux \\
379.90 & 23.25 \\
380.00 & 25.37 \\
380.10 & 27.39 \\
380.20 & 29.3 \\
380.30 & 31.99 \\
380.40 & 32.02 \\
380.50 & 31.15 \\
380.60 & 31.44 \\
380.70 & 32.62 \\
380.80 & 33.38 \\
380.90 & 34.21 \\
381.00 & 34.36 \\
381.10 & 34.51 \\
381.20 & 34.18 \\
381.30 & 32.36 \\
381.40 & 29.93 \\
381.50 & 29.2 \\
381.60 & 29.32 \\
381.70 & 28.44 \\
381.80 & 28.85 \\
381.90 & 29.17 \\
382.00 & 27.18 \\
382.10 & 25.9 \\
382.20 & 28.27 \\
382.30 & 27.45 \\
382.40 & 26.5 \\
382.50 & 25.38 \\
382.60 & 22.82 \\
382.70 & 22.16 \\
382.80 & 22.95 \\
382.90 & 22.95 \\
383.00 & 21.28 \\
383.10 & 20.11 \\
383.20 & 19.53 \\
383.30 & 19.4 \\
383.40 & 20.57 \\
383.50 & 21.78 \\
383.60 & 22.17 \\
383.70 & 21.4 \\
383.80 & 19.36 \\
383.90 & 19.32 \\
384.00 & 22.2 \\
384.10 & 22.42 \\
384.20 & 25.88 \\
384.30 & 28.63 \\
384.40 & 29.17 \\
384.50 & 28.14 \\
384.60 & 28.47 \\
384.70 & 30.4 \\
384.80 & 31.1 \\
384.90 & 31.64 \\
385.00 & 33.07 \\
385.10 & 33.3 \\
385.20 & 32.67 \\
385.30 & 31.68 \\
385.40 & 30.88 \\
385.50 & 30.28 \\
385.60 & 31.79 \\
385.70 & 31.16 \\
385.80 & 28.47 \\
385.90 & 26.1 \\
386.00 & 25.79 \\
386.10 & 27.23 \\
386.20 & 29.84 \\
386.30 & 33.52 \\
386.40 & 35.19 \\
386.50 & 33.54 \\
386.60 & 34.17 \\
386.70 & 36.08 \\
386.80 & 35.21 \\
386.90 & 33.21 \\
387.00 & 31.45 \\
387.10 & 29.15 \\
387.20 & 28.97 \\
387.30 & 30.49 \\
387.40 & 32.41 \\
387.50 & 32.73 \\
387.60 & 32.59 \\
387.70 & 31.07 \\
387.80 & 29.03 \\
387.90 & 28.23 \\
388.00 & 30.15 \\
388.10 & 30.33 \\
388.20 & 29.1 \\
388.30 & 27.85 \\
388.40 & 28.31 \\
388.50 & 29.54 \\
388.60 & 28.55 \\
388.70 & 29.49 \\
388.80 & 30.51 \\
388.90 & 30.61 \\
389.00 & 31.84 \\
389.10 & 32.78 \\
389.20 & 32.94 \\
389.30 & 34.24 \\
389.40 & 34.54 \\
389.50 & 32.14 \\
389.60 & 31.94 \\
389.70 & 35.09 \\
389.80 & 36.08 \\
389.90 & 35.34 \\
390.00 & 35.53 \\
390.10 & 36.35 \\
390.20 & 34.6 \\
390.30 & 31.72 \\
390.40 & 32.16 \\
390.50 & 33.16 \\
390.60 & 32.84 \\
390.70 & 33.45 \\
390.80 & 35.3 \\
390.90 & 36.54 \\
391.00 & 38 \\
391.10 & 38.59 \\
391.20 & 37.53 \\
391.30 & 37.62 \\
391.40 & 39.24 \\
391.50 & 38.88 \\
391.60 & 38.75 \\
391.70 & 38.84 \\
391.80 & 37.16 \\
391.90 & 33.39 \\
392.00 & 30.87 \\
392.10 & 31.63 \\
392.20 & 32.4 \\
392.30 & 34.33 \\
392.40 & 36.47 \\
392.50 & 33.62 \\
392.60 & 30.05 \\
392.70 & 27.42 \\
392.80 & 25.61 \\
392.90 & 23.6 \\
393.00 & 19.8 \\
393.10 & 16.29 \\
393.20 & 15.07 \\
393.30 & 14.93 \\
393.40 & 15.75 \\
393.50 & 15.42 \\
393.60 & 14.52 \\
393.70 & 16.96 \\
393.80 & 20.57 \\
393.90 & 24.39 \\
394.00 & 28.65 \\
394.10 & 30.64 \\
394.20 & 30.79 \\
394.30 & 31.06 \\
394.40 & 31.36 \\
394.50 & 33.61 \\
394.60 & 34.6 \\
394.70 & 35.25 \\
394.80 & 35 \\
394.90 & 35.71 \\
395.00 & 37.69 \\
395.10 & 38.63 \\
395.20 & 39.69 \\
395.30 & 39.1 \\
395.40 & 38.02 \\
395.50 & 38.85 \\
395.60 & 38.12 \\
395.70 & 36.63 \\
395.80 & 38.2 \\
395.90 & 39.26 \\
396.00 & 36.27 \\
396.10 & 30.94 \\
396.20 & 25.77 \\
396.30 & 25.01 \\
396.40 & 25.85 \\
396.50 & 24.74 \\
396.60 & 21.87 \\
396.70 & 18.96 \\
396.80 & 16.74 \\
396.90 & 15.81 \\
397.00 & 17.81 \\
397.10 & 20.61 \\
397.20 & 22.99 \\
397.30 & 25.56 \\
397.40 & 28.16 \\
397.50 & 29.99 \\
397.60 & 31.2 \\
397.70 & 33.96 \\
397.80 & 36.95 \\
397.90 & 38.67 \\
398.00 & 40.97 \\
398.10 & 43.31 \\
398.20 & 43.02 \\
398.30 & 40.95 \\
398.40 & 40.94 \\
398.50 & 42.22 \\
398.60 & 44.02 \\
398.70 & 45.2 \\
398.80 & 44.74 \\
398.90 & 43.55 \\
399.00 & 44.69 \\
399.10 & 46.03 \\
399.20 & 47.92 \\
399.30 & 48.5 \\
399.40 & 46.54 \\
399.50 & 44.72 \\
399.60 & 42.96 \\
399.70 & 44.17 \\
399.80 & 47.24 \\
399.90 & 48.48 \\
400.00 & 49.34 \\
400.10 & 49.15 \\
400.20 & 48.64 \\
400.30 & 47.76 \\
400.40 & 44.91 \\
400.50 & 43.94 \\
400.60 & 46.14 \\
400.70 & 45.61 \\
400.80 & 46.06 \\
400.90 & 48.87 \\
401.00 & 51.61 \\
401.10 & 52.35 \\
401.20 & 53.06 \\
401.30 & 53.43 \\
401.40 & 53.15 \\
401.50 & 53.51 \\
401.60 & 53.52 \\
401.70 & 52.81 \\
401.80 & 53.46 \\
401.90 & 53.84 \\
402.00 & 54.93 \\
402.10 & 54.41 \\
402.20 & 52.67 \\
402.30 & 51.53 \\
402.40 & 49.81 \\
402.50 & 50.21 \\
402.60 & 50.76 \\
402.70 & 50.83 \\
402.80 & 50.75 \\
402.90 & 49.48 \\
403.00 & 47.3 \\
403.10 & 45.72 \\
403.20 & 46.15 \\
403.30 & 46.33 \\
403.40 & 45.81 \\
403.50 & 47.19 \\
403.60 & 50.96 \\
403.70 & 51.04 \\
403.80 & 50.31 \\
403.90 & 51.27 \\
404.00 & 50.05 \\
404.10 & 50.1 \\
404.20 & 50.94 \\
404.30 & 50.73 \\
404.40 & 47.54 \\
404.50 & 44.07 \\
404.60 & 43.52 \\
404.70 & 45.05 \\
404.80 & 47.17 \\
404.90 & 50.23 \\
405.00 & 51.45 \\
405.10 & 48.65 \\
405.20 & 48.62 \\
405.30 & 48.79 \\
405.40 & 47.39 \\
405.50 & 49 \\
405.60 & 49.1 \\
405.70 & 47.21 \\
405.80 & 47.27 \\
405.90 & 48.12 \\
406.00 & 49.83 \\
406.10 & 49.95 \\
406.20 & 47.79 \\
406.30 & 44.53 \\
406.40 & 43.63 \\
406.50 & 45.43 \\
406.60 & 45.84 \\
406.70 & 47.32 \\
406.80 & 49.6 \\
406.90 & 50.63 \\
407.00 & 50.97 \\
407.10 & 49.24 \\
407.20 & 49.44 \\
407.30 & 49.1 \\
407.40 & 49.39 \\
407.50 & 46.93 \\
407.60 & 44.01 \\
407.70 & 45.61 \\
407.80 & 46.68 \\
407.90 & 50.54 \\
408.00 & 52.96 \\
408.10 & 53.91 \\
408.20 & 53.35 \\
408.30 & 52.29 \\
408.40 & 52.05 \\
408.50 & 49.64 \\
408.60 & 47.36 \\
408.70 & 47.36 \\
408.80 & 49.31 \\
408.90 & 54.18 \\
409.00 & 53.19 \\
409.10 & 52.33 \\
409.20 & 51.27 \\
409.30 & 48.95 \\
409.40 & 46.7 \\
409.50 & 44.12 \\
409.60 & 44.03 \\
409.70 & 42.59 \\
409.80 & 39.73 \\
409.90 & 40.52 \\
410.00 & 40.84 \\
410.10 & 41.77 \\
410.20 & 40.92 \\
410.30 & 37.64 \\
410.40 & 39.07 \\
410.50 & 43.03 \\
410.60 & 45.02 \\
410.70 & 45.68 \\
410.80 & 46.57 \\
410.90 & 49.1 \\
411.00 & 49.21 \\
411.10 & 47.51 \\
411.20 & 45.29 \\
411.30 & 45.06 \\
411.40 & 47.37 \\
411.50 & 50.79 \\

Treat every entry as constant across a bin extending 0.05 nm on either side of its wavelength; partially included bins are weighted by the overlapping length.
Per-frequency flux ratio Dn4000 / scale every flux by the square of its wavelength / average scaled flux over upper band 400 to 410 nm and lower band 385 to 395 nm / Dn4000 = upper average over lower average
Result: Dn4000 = 1.7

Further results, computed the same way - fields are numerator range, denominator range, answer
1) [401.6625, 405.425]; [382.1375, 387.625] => 1.95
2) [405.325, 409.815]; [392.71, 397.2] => 1.87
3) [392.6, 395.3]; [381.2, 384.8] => 1.13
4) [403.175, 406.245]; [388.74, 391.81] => 1.49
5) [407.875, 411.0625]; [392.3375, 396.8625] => 1.77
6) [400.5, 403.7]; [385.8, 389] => 1.77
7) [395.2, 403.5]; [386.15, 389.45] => 1.42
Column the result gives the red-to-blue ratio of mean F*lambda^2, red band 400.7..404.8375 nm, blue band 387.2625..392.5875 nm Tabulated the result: 1.60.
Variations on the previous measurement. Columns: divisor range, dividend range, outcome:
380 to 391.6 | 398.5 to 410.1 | 1.76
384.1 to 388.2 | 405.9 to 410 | 1.75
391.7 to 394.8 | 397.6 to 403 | 1.80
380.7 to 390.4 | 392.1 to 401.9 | 1.30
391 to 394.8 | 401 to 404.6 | 1.81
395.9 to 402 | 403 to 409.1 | 1.25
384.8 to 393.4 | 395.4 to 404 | 1.42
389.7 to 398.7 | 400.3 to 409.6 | 1.64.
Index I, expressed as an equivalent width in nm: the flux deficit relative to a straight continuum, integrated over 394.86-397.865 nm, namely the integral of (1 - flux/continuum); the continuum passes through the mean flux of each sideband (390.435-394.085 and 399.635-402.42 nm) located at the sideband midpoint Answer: 0.65 nm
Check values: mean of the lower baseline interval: 29.4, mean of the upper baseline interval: 50.1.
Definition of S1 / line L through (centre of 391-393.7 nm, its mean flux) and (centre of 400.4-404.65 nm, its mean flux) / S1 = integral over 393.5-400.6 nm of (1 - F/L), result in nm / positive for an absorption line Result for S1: 0.63 nm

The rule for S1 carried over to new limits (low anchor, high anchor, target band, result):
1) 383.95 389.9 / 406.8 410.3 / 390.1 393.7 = 0.44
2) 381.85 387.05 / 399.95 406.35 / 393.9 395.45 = 0.20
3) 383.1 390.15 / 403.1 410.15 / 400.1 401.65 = -0.24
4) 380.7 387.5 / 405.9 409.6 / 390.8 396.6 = 0.88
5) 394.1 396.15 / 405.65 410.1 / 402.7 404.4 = -0.20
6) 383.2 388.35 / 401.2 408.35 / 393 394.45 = 0.61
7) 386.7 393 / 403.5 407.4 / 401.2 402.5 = -0.24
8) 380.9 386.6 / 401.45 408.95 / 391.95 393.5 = 0.47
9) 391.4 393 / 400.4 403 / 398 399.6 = 0.04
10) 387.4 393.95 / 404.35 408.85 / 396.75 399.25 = 0.23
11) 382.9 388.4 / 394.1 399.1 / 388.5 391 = -0.23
